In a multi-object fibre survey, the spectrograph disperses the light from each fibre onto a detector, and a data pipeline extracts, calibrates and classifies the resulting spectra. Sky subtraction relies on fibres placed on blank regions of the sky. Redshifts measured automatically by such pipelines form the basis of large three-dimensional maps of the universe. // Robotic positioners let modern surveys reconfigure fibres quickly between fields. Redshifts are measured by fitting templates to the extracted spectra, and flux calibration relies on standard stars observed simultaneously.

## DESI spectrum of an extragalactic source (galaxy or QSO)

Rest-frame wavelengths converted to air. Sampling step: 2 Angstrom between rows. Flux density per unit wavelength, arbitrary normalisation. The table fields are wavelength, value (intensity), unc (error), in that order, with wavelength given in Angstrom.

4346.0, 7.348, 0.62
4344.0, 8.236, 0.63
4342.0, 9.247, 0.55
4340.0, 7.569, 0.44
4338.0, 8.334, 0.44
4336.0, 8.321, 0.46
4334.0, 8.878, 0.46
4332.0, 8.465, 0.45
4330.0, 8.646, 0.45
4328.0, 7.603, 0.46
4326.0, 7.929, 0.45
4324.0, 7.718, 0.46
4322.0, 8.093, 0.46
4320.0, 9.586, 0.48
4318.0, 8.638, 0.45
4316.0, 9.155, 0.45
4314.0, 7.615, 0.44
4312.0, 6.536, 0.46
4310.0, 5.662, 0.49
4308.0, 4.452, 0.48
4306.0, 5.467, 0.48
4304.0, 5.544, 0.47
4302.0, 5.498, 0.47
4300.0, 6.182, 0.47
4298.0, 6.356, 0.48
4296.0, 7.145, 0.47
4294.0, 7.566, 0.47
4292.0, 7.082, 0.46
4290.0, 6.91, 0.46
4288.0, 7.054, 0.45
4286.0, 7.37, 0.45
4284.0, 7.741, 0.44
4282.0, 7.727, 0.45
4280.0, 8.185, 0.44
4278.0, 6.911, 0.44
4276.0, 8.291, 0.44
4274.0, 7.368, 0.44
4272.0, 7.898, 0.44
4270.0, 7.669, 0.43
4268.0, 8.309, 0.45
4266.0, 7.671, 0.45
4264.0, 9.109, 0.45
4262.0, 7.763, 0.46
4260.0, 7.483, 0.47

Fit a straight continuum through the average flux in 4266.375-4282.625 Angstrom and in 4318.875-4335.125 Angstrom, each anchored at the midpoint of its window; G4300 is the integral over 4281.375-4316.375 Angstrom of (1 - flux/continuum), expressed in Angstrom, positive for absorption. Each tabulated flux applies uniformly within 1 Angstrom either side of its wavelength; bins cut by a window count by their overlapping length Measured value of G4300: 6.0 Angstrom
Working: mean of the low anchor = 7.79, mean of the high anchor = 8.37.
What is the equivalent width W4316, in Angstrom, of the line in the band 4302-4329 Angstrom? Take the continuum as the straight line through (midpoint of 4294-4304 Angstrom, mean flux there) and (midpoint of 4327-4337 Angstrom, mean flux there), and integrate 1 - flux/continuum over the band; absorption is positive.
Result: 0.9 Angstrom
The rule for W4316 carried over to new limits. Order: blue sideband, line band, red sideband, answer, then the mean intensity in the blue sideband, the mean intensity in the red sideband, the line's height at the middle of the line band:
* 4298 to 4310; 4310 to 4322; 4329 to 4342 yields -2.5 Angstrom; 5.53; 8.44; 6.63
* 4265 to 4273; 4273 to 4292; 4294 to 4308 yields -1.0 Angstrom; 7.89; 6.03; 7.1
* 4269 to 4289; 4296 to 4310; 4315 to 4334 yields 4.1 Angstrom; 7.62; 8.45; 8.06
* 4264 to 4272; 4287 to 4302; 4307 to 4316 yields 0.5 Angstrom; 8.04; 6.41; 7.05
